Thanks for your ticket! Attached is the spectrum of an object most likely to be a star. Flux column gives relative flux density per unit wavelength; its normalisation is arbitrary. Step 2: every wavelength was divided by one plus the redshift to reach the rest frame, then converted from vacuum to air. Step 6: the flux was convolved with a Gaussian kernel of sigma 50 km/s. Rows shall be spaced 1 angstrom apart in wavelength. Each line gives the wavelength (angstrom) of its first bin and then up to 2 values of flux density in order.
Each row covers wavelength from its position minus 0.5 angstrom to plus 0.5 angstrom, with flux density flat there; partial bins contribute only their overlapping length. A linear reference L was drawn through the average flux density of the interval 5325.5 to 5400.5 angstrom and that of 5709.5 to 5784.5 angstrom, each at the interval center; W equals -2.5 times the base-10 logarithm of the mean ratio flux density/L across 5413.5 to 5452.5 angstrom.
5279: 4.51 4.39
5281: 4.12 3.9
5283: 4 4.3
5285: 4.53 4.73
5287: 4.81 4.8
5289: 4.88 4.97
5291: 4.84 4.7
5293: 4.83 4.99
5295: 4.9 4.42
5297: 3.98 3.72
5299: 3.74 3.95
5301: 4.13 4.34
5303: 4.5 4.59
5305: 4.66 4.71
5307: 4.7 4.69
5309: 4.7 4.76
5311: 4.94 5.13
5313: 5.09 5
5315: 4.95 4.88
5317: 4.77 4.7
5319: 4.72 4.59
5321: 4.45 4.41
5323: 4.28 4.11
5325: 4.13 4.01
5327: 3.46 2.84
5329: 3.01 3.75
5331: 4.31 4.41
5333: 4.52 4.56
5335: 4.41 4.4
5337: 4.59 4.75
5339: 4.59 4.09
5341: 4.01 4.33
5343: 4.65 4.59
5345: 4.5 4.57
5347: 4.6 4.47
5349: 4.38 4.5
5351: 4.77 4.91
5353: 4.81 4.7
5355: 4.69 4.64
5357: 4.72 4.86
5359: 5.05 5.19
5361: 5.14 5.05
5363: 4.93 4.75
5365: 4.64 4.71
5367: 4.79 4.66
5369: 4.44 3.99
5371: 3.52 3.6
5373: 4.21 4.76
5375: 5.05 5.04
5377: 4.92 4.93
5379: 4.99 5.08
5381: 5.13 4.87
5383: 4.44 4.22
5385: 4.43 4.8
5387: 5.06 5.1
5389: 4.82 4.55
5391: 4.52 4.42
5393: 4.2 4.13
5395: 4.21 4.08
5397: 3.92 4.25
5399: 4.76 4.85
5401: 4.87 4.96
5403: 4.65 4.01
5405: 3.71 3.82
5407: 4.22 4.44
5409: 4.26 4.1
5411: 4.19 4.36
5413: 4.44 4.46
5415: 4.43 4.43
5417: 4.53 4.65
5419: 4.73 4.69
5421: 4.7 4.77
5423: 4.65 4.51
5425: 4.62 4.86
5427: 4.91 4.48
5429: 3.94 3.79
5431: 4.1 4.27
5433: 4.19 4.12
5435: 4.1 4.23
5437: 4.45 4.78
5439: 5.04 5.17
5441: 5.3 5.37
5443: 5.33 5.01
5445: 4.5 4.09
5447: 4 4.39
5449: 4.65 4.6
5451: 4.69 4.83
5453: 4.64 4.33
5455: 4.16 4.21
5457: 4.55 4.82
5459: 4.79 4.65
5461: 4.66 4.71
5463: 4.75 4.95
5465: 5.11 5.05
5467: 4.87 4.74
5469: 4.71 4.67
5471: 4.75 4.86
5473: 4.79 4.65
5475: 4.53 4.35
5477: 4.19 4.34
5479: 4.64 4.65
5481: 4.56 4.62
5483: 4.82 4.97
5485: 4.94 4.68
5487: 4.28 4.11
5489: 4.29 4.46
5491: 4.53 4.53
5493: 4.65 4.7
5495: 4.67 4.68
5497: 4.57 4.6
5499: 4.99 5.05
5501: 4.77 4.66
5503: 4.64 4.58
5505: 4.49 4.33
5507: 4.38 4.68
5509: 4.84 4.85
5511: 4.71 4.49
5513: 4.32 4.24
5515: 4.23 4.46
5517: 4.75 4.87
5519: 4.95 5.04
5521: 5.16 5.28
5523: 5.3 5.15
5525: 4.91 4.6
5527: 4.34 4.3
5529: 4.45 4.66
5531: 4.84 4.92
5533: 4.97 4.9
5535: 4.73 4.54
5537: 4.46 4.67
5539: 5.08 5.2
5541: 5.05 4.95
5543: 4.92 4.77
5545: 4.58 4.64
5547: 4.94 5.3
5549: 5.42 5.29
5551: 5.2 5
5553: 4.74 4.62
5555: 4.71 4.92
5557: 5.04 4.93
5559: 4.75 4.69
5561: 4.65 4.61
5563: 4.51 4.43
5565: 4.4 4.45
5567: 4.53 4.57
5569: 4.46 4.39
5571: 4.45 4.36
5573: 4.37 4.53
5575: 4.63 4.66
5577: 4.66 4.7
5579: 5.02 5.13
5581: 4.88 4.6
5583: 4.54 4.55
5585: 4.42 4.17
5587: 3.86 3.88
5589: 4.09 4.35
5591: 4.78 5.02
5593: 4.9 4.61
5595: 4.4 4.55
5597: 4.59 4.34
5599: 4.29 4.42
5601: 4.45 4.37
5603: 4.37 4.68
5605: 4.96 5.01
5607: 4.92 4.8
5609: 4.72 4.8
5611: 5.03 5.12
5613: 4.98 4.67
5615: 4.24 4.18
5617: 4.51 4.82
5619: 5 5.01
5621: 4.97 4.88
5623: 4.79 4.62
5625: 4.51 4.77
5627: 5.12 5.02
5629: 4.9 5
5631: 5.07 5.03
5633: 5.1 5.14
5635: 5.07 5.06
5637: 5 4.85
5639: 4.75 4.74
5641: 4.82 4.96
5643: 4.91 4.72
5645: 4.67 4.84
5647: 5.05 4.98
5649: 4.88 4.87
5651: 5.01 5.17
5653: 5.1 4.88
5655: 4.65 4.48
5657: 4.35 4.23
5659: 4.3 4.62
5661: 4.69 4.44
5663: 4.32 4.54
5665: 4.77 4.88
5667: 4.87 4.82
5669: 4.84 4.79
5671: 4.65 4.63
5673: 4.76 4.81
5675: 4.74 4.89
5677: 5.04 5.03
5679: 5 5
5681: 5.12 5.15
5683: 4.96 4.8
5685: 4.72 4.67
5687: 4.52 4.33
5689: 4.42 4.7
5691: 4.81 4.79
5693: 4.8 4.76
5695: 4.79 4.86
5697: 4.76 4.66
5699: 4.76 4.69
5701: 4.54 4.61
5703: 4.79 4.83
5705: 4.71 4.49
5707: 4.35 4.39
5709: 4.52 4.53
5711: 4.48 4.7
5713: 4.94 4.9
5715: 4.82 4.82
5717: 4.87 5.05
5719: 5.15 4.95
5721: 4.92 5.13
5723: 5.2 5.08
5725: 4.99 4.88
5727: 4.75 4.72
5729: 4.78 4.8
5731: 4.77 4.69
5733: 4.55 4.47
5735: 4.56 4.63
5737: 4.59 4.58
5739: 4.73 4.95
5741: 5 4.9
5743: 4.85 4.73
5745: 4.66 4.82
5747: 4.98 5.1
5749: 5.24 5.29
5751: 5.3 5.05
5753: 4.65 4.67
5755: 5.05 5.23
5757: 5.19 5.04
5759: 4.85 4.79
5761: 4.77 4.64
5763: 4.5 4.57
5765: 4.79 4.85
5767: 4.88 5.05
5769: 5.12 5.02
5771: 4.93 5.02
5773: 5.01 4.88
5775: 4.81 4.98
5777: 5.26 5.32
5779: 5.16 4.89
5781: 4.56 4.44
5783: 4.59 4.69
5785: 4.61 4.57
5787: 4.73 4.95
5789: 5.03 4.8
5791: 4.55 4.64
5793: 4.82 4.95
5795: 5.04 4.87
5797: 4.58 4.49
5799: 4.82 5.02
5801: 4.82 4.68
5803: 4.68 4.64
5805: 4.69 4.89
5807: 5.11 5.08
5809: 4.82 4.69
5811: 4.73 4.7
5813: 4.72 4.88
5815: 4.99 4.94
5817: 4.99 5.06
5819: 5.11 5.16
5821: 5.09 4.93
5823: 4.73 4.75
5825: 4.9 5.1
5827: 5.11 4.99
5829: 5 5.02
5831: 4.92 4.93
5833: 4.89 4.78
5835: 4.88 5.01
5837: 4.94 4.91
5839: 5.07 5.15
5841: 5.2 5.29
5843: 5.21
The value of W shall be 0.001 mag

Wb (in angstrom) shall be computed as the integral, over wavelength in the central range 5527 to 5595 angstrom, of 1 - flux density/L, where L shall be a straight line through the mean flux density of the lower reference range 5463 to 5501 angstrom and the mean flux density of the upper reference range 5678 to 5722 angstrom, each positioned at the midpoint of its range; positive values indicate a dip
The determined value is 0.20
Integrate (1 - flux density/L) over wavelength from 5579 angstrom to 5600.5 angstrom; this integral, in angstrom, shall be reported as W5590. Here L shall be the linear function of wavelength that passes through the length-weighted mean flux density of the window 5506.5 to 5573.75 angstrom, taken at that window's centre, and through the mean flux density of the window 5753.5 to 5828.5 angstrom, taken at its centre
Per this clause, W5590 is 1.18 angstrom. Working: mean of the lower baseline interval 4.74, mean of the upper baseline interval 4.87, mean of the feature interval 4.51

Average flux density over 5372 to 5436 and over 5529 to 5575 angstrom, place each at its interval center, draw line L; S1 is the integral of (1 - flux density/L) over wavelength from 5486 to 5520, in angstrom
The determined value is 0.5 angstrom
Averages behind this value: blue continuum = 4.49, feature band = 4.59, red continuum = 4.75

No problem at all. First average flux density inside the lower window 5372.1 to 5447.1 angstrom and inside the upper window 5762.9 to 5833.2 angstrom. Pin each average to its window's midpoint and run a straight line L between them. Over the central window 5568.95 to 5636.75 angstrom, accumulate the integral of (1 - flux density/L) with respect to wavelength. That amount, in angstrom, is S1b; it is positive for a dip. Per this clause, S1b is 0.3 angstrom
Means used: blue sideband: 4.54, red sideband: 4.87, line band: 4.68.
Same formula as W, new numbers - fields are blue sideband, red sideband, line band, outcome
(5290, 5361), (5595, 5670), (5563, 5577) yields 0.053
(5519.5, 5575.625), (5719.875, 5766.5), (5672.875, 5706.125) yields 0.013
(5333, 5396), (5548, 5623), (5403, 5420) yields 0.074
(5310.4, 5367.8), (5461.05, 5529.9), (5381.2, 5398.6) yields 0.024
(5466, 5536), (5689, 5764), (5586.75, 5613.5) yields 0.028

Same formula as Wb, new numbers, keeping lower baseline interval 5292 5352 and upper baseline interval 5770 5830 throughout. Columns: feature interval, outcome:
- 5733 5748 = 0.2 angstrom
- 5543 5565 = -0.9 angstrom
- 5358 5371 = -0.7 angstrom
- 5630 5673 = -0.6 angstrom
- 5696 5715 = 0.5 angstrom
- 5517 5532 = -0.7 angstrom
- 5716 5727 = -0.5 angstrom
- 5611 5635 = -0.7 angstrom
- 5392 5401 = 0.3 angstrom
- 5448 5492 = -0.5 angstrom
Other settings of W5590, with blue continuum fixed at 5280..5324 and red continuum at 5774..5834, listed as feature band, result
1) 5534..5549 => -0.50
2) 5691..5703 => 0.16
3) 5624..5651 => -0.84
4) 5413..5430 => 0.30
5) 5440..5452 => -0.23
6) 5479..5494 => 0.30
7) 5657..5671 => 0.49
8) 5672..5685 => -0.36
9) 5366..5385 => 0.09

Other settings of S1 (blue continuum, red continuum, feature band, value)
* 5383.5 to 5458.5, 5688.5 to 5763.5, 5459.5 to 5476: -0.8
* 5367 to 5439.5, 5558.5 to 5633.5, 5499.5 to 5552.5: -2.3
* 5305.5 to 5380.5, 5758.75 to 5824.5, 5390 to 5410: 1.1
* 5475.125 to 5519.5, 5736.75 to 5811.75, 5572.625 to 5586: 0.1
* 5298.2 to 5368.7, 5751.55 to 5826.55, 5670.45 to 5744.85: 0.4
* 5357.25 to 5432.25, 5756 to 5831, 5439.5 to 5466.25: -0.7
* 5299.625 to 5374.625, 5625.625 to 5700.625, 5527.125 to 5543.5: -0.3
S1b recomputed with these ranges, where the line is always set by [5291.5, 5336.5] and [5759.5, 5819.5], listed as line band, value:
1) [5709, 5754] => -0.58 angstrom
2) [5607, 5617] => -0.10 angstrom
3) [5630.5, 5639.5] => -0.59 angstrom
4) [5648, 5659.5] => -0.03 angstrom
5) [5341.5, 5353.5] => -0.38 angstrom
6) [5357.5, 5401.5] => -1.56 angstrom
